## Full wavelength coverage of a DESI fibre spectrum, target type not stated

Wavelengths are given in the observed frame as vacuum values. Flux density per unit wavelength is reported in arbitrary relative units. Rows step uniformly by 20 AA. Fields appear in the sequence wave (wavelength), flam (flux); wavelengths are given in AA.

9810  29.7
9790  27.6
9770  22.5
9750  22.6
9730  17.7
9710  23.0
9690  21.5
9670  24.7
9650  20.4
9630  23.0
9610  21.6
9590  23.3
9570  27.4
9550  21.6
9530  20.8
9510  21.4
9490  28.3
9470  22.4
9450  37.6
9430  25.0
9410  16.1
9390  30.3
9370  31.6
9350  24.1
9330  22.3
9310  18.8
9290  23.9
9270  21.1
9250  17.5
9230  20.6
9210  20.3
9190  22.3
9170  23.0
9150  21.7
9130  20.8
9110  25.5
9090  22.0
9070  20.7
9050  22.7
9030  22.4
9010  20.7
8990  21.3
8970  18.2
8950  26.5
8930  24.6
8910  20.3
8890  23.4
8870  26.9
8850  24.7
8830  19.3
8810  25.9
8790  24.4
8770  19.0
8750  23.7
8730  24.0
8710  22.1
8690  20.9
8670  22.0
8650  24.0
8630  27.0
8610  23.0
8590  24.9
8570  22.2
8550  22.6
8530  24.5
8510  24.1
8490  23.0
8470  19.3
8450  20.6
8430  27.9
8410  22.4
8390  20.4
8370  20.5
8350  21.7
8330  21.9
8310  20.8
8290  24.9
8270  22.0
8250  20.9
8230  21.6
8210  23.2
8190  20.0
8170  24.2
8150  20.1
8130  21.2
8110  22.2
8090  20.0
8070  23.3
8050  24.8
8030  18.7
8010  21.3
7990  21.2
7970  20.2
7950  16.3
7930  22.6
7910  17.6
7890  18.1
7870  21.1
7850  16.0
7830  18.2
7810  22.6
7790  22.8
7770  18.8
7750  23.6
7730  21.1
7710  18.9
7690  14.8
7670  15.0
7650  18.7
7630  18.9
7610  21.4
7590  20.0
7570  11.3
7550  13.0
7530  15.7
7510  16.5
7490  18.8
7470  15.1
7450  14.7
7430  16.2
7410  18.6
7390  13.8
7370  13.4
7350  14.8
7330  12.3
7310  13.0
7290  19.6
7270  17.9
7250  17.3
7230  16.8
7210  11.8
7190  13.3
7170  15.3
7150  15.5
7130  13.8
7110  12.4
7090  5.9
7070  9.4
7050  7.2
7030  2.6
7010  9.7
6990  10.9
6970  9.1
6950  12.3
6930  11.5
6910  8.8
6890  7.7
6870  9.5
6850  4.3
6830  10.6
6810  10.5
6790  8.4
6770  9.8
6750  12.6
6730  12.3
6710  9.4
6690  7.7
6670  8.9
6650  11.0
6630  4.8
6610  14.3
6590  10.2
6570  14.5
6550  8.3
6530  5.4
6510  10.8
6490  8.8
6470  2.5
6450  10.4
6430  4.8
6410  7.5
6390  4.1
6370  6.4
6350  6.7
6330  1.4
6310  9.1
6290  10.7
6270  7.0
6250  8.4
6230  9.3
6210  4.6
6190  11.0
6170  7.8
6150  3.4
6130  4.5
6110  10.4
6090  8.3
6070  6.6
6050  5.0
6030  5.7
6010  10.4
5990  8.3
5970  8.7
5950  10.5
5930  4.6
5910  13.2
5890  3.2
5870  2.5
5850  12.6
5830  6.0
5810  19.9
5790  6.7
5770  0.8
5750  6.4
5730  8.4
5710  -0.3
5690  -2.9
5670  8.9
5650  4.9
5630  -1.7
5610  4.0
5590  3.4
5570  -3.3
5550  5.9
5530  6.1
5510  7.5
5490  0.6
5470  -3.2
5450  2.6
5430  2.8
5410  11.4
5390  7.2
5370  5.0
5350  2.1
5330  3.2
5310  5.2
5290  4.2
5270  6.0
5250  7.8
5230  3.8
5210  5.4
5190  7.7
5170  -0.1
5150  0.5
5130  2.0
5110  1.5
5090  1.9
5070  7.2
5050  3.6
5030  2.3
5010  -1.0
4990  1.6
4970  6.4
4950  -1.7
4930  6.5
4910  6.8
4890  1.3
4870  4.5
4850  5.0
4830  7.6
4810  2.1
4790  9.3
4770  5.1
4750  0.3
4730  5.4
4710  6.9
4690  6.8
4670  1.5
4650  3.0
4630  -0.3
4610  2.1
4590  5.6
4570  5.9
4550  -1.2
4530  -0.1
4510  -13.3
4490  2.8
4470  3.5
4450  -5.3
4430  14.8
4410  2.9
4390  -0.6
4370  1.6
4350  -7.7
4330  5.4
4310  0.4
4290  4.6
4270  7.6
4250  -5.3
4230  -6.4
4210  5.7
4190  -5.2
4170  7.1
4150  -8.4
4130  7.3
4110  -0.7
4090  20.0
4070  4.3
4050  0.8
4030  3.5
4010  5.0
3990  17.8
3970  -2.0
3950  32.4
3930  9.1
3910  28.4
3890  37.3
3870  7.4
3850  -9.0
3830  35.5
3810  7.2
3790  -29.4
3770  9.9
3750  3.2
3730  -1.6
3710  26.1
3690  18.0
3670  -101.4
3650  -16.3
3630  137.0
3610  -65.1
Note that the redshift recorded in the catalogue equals 0.79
